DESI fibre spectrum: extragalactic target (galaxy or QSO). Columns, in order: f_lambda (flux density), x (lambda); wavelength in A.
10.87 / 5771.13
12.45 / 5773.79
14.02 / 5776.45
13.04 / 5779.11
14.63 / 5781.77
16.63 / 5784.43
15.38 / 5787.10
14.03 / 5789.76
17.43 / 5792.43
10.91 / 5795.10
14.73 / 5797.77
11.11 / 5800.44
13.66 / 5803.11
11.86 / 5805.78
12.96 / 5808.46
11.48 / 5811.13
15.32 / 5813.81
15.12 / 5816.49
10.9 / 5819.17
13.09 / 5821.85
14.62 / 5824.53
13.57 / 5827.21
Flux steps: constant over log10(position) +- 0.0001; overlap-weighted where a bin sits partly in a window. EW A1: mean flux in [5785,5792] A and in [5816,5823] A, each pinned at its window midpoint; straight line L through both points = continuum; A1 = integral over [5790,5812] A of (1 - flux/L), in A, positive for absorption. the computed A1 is 1.82 A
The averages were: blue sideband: 15.3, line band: 13.1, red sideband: 12.8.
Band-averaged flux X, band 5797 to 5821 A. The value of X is 13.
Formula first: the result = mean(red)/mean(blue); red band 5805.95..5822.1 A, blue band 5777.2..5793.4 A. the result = 0.86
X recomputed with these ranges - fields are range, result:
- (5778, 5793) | 15.1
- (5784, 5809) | 13.8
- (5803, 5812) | 12.4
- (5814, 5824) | 13.4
